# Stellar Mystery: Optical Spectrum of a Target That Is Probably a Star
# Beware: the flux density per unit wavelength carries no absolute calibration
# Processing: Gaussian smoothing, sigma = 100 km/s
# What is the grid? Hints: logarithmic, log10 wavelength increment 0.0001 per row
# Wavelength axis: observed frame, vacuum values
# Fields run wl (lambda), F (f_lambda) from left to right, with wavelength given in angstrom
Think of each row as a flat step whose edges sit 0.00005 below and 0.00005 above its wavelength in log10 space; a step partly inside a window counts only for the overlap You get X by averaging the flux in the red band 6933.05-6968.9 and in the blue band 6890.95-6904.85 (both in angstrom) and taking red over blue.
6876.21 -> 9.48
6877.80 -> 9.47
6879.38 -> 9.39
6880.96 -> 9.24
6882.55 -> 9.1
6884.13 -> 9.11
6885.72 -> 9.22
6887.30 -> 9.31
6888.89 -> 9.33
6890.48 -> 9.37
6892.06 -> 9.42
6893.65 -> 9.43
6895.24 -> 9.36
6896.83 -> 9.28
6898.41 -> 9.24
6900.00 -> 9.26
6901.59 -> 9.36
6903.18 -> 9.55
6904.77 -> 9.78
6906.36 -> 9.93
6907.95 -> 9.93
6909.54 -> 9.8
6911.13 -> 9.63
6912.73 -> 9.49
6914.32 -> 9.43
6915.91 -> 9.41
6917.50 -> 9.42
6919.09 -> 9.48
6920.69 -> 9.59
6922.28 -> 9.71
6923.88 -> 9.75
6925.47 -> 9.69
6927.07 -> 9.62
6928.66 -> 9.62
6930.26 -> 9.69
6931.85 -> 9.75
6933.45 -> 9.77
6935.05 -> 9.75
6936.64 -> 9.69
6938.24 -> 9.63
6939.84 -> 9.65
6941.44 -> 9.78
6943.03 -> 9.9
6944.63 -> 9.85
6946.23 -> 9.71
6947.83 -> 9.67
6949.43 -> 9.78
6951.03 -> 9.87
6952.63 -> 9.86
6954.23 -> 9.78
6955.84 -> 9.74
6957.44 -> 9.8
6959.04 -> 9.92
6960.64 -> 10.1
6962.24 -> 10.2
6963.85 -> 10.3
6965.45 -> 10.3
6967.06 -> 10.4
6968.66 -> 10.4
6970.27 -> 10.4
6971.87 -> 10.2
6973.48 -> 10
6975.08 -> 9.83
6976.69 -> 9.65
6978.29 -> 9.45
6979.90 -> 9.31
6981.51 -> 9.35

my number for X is 1.1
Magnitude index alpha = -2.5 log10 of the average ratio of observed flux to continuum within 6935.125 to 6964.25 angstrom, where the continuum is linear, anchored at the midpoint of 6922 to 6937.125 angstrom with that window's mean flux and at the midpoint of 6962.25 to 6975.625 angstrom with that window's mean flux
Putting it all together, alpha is 0.015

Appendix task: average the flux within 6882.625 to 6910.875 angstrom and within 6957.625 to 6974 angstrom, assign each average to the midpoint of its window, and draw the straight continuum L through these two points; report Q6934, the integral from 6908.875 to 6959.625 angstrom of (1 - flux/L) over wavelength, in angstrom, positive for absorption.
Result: 0.9 angstrom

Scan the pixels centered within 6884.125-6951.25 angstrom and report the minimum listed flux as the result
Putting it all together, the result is 9.11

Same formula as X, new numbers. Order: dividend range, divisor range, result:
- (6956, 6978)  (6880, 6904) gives 1.08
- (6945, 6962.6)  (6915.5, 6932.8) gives 1.02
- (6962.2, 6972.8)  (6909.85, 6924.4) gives 1.08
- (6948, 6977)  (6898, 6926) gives 1.05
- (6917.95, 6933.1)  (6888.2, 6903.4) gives 1.03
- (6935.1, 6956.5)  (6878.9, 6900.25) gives 1.05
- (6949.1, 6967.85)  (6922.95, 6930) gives 1.04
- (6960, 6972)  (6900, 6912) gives 1.06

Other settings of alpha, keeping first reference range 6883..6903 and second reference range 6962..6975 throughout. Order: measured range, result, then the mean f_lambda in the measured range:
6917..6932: 0.008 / 9.63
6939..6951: 0.021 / 9.77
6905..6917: -0.014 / 9.66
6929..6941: 0.015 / 9.7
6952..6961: 0.027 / 9.85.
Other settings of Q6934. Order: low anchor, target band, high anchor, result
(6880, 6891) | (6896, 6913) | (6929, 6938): -0.26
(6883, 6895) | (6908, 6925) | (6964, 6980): -0.07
